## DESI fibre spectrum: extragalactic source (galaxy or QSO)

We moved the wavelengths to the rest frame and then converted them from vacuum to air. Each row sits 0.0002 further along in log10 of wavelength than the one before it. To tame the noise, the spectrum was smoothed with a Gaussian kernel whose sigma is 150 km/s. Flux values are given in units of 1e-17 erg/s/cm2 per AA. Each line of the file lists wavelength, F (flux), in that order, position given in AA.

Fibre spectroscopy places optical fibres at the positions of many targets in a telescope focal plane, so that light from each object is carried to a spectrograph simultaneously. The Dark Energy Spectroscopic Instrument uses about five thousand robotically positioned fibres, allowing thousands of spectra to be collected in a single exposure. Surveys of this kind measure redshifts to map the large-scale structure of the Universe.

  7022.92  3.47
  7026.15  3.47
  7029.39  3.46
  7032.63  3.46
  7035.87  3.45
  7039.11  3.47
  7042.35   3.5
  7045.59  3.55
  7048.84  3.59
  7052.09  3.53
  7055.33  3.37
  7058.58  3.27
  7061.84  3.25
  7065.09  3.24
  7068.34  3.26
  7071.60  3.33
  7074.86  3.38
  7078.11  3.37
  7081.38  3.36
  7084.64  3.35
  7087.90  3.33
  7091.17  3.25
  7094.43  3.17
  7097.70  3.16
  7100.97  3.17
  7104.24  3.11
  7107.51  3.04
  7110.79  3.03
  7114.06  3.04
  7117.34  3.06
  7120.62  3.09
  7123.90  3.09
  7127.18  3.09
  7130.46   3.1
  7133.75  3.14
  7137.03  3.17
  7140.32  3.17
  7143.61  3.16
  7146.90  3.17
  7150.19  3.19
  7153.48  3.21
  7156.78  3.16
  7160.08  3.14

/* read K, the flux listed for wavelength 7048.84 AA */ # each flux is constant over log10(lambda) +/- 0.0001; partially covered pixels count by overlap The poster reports 3.59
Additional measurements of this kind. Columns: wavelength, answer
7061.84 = 3.25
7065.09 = 3.24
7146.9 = 3.17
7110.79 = 3.03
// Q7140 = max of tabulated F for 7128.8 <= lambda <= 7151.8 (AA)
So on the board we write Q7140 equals 3.19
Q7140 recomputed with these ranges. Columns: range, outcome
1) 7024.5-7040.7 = 3.47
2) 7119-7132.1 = 3.1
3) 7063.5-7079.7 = 3.38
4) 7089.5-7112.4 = 3.25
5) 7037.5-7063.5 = 3.59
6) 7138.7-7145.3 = 3.17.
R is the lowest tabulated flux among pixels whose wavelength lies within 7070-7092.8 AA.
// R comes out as 3.25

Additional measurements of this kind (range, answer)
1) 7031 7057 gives 3.37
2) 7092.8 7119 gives 3.03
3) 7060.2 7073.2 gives 3.24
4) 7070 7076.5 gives 3.33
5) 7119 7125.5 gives 3.09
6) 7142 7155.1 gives 3.16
